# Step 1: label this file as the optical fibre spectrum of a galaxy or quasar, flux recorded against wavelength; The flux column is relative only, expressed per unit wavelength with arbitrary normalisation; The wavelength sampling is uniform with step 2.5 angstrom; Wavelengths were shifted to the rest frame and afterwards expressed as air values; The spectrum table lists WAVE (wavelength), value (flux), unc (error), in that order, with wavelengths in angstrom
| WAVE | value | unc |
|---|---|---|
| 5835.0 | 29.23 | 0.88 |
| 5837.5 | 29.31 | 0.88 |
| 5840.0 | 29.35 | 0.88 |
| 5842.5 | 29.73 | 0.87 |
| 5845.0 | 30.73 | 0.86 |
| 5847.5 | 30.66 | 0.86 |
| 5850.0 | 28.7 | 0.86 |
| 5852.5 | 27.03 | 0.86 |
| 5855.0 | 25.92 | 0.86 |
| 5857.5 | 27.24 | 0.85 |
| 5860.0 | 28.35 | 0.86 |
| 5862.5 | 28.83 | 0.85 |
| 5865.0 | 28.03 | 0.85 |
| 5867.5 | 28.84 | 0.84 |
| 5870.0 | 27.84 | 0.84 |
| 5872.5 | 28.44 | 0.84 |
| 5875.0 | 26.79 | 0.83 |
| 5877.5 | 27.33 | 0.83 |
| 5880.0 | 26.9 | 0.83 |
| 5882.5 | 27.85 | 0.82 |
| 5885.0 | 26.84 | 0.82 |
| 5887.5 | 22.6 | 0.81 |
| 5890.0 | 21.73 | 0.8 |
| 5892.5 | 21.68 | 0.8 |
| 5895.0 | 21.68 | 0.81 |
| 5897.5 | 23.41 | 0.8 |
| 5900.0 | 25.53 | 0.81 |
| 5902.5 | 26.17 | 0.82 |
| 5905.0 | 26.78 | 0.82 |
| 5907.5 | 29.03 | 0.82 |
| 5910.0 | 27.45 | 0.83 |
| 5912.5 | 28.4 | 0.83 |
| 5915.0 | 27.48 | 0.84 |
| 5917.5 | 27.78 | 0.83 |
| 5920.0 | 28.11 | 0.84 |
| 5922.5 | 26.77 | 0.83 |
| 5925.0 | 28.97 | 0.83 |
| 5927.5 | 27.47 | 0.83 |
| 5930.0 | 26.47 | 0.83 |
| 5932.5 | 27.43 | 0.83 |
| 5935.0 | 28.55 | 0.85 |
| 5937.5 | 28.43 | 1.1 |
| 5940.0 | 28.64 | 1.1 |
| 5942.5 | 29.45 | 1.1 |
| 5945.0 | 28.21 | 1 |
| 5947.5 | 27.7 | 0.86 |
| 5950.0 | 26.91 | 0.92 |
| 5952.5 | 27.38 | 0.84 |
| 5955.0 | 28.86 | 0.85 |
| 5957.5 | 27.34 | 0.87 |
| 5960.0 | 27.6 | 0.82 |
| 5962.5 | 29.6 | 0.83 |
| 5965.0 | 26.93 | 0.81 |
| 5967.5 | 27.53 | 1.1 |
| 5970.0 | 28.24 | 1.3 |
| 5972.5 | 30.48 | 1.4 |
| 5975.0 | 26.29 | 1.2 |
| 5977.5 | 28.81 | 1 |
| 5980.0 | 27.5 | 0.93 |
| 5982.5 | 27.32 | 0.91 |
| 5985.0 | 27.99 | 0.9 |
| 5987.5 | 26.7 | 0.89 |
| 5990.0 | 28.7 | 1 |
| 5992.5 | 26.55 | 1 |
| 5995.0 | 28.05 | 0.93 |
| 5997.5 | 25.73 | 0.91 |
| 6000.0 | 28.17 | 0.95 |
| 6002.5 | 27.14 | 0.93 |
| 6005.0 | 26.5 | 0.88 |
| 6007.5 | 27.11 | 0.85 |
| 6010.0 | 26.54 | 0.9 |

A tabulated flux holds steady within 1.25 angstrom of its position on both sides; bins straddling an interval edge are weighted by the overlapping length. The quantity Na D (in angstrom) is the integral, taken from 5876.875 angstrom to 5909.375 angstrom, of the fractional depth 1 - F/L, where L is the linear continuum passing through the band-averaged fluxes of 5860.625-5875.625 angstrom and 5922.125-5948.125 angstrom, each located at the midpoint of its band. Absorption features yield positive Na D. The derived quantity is 3.4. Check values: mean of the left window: 28.2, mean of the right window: 28.1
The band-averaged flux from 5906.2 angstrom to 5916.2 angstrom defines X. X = 28.1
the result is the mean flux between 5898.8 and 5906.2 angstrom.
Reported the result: 26.2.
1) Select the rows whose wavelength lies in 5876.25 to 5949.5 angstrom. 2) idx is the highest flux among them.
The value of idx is 29.45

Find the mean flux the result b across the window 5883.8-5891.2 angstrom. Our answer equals 23.7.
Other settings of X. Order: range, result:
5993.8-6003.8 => 27.3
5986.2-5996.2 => 27.5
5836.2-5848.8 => 29.9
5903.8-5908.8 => 27.9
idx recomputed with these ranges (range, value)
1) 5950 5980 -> 30.48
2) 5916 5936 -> 28.97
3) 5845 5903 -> 30.73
